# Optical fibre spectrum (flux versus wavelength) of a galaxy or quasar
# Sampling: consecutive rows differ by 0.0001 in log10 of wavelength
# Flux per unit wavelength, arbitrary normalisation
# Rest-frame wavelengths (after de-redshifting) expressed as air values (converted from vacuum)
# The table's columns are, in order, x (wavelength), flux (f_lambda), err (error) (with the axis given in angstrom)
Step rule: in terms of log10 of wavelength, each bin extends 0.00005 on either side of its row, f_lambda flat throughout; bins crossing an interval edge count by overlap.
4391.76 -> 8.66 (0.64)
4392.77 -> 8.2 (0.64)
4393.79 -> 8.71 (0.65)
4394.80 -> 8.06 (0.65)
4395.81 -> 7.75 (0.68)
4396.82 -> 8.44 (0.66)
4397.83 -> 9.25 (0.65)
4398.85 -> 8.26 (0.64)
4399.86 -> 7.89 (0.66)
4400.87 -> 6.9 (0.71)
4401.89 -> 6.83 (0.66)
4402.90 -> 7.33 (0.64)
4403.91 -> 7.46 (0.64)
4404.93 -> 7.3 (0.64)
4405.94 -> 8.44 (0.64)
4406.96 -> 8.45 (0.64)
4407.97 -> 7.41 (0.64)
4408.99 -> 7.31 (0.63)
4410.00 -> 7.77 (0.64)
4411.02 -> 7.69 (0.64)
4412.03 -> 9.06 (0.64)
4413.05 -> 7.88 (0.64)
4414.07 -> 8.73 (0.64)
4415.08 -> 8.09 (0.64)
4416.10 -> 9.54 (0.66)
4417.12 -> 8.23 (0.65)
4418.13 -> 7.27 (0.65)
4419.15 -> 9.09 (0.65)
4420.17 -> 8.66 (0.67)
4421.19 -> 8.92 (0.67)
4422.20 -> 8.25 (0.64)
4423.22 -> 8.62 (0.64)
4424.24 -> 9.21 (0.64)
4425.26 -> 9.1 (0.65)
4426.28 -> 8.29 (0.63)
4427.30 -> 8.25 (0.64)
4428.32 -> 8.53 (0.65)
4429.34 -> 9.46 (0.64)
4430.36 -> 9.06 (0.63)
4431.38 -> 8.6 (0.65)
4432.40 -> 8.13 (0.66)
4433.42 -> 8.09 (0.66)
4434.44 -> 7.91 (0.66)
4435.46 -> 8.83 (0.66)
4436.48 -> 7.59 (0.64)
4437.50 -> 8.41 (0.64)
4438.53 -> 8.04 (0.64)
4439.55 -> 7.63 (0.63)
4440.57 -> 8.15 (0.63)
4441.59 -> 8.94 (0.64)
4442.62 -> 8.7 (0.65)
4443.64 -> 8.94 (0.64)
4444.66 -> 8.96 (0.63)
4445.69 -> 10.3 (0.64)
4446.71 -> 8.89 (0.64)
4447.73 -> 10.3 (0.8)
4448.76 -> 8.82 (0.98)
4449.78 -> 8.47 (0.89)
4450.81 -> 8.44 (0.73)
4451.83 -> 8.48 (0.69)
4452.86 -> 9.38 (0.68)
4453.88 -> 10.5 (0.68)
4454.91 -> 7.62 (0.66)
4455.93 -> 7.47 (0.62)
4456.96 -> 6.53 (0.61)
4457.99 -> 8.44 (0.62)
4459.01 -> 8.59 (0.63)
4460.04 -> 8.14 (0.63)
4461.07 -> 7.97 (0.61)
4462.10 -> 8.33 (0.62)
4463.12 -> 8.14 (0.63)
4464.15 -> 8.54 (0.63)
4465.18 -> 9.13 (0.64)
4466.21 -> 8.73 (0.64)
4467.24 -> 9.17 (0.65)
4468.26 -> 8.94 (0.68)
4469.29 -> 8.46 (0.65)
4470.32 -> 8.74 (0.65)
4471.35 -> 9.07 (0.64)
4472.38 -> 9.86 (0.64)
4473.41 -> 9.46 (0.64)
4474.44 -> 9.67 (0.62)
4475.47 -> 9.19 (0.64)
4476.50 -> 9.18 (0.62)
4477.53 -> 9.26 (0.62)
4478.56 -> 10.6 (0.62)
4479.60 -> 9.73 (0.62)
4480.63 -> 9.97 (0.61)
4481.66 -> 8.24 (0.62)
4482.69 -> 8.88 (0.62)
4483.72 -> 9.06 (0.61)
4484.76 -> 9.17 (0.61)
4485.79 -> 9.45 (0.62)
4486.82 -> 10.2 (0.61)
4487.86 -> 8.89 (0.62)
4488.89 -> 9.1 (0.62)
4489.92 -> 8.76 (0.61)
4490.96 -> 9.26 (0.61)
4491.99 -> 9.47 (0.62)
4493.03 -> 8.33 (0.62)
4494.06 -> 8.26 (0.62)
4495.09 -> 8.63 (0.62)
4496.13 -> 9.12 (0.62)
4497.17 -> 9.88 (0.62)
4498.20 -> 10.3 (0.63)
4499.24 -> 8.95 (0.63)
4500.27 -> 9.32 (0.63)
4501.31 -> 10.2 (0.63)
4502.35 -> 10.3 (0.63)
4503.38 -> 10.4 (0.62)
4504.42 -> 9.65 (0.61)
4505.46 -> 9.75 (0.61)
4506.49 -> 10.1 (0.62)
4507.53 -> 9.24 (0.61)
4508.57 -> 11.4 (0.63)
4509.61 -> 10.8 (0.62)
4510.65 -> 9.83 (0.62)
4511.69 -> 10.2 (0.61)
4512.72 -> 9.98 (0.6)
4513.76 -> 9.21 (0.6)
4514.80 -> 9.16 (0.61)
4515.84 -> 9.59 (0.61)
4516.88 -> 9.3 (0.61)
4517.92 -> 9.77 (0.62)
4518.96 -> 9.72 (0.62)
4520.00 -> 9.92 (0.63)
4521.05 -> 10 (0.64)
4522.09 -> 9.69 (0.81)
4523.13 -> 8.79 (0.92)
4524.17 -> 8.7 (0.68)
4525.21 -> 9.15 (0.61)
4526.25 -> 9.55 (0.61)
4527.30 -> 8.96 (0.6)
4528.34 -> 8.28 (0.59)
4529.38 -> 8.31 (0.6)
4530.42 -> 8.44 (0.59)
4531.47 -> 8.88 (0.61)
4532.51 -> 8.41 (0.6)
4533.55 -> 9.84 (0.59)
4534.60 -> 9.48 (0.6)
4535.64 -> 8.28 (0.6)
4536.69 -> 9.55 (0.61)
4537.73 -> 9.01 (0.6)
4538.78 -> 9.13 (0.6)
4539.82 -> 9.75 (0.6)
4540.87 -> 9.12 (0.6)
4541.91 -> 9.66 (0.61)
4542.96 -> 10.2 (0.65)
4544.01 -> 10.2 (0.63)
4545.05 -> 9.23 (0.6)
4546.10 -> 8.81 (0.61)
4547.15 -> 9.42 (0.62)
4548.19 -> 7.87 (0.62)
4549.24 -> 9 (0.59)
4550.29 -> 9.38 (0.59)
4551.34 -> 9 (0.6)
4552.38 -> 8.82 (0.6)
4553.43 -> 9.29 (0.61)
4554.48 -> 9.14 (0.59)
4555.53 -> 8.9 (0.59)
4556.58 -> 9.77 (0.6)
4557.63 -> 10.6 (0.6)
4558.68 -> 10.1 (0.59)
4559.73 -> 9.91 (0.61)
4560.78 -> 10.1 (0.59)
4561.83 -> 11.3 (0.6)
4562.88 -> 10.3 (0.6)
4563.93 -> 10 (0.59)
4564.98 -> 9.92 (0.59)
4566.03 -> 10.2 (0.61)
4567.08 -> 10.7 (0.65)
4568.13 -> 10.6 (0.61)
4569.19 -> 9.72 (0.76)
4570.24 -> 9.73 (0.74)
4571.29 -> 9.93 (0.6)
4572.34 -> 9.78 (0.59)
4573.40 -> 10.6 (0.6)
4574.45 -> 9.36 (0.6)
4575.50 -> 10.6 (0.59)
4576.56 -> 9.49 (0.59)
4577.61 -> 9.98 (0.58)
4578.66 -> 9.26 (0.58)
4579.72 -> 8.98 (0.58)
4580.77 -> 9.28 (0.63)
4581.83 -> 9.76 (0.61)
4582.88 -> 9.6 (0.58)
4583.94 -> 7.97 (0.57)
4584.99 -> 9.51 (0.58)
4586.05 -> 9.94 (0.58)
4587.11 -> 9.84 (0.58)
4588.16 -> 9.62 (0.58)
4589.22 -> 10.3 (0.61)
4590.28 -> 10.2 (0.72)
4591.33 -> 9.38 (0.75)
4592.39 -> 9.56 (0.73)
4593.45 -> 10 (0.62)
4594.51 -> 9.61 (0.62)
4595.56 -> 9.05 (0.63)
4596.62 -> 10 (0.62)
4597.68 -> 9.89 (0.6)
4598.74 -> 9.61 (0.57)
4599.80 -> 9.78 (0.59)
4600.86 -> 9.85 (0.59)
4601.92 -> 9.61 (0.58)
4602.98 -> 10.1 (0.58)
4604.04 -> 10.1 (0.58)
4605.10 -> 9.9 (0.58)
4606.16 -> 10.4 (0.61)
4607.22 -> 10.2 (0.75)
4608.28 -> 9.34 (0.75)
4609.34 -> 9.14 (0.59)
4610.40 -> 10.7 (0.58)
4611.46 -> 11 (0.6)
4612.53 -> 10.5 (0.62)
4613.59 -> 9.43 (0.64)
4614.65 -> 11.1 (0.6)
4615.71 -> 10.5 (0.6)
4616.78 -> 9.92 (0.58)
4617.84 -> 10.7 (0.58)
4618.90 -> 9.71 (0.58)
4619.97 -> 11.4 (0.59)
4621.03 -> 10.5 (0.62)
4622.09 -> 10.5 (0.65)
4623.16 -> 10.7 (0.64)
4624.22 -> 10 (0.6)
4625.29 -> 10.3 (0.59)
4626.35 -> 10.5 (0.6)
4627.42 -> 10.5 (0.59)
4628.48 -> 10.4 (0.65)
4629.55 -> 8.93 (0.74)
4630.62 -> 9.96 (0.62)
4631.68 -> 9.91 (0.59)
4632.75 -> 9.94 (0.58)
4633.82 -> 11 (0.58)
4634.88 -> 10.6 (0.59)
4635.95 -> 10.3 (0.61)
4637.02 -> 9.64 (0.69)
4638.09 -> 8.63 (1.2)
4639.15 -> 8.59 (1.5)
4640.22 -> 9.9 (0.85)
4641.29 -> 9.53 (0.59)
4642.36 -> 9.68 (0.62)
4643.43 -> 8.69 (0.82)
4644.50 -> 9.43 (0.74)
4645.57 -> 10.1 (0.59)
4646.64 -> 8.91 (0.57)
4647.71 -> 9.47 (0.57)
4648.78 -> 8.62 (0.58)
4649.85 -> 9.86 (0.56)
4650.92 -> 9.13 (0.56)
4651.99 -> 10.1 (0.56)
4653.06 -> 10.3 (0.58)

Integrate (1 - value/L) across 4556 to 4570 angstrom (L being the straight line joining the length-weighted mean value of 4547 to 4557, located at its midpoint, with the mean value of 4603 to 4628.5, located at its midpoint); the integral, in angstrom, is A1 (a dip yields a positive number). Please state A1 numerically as -1.47 angstrom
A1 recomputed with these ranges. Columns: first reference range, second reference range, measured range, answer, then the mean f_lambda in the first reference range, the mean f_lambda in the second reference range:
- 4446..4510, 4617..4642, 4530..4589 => 0.6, 9.15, 10.1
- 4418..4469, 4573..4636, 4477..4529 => -2.2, 8.59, 9.98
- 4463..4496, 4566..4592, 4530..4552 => 0.8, 9.12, 9.76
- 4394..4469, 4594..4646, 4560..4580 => -1.0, 8.4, 10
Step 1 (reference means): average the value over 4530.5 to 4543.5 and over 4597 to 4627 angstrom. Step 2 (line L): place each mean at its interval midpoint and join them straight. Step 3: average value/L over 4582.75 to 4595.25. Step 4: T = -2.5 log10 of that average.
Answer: 0.03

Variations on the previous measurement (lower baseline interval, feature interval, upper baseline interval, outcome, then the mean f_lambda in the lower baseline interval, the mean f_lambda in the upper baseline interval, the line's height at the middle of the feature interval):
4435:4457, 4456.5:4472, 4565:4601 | 0.04 mag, 8.65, 9.76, 8.8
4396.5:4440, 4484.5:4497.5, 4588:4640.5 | -0.02 mag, 8.24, 10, 8.9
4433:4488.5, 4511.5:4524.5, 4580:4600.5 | -0.04 mag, 8.83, 9.62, 9.18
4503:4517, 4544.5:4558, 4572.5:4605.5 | 0.07 mag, 9.91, 9.7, 9.8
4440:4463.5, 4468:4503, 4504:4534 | -0.03 mag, 8.63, 9.47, 9.05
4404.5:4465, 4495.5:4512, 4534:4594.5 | -0.10 mag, 8.46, 9.63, 9.09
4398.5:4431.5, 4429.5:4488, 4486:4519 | 0.01 mag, 8.24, 9.59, 8.92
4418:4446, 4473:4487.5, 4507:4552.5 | -0.06 mag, 8.57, 9.35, 8.95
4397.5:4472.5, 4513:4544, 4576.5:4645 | -0.01 mag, 8.44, 9.89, 9.21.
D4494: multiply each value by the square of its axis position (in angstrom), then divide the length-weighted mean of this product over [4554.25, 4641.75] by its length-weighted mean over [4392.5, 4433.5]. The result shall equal 1.31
